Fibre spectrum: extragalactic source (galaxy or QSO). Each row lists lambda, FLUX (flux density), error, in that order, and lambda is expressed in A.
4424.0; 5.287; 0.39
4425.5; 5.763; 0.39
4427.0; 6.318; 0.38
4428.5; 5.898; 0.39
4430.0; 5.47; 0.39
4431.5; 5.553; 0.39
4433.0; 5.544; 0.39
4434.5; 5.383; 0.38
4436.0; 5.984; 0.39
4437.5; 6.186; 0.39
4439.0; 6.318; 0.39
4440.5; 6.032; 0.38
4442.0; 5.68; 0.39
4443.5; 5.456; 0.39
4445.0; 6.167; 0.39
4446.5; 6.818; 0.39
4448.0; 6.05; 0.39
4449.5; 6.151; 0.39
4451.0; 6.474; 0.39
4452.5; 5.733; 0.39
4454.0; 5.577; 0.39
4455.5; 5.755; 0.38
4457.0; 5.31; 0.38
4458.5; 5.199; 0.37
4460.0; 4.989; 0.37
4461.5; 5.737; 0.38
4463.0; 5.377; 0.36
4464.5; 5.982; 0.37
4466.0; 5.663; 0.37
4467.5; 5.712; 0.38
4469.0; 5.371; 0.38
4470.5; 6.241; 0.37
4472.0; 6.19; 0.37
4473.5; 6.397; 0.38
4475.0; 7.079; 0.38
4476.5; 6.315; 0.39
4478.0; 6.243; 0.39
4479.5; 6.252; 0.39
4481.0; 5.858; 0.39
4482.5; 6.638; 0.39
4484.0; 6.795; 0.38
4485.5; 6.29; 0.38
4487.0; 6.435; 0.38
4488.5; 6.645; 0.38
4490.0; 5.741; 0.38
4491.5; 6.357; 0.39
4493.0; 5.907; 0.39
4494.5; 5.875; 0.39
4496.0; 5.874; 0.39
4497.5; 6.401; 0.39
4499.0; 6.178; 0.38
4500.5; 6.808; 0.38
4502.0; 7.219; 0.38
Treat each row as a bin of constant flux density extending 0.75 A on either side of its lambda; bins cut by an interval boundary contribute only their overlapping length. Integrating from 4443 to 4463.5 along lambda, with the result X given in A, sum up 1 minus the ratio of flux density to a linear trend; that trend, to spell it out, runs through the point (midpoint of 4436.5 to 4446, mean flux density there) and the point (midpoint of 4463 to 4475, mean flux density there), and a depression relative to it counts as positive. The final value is 0.7 A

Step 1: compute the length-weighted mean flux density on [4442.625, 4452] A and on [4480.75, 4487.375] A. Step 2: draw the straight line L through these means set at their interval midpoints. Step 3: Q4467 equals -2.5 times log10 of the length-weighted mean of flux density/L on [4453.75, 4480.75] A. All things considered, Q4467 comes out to 0.08 mag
